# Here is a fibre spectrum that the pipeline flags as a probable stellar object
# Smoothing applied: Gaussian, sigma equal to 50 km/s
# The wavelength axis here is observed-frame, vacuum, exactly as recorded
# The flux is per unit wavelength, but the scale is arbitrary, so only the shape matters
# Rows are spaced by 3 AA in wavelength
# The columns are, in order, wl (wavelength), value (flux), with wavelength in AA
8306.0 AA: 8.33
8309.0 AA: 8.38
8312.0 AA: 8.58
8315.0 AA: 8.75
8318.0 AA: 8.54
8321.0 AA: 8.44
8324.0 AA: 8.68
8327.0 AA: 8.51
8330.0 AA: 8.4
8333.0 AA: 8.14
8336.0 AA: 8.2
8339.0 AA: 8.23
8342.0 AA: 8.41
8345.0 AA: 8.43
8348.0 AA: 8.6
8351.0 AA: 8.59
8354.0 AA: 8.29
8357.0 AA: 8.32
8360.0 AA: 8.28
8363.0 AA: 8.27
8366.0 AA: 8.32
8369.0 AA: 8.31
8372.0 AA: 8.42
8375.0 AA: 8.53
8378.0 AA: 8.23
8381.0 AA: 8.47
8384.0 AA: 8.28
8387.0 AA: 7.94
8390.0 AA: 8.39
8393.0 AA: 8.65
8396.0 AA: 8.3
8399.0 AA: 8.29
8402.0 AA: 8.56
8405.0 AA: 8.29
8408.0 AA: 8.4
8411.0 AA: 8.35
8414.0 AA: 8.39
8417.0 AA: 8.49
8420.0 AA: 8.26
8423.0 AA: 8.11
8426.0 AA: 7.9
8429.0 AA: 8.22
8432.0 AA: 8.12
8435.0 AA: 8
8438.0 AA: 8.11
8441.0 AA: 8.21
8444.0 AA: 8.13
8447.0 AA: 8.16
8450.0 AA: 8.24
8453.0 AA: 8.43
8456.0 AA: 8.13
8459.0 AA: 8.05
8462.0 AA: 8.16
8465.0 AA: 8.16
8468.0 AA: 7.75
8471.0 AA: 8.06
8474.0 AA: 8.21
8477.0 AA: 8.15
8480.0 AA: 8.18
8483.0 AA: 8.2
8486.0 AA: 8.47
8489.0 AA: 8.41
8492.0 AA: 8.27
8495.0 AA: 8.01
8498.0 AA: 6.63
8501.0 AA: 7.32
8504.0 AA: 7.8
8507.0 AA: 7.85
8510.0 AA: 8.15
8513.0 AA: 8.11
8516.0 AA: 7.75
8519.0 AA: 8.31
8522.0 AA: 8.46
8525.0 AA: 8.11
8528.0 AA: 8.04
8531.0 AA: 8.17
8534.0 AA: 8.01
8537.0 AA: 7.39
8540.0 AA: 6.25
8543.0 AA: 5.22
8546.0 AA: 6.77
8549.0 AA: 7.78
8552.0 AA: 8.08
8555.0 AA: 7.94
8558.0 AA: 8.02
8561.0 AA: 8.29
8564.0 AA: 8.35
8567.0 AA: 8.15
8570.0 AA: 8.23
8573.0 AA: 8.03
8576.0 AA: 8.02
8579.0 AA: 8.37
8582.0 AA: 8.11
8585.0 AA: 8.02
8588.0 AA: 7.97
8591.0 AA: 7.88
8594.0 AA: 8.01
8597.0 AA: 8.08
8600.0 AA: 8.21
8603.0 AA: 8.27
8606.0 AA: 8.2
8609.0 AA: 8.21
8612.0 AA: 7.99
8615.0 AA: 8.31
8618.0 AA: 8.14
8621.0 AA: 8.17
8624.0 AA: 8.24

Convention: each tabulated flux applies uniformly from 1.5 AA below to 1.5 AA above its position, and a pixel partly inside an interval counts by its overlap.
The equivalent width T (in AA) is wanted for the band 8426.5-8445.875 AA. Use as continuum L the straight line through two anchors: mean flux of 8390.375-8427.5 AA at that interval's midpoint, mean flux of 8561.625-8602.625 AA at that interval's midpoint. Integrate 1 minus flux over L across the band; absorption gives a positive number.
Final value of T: 0.4 AA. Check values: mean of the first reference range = 8.33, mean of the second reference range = 8.12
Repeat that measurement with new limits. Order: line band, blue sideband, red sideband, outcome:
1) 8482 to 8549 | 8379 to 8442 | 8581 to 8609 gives 3.8 AA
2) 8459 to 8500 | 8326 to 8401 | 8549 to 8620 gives 0.9 AA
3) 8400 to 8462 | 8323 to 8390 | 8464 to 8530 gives -0.4 AA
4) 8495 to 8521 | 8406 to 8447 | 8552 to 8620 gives 1.3 AA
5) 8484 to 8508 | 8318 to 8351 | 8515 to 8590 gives 0.4 AA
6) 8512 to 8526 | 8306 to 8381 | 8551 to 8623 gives 0.1 AA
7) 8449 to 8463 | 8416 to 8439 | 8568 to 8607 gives -0.1 AA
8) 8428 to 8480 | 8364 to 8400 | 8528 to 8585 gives -0.2 AA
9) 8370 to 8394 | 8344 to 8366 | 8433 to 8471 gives -0.1 AA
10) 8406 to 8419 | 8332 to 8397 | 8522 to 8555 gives -0.5 AA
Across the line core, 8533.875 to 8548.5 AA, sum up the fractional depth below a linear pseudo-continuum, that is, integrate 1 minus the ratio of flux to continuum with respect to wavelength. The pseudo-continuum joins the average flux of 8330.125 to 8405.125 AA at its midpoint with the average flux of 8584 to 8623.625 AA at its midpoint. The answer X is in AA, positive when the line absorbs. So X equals 2.7 AA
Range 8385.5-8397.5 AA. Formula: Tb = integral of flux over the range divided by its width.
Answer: 8.32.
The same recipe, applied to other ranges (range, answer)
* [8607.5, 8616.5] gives 8.17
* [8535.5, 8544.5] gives 6.29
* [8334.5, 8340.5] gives 8.21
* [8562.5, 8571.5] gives 8.24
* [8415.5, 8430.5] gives 8.2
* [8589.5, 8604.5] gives 8.09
